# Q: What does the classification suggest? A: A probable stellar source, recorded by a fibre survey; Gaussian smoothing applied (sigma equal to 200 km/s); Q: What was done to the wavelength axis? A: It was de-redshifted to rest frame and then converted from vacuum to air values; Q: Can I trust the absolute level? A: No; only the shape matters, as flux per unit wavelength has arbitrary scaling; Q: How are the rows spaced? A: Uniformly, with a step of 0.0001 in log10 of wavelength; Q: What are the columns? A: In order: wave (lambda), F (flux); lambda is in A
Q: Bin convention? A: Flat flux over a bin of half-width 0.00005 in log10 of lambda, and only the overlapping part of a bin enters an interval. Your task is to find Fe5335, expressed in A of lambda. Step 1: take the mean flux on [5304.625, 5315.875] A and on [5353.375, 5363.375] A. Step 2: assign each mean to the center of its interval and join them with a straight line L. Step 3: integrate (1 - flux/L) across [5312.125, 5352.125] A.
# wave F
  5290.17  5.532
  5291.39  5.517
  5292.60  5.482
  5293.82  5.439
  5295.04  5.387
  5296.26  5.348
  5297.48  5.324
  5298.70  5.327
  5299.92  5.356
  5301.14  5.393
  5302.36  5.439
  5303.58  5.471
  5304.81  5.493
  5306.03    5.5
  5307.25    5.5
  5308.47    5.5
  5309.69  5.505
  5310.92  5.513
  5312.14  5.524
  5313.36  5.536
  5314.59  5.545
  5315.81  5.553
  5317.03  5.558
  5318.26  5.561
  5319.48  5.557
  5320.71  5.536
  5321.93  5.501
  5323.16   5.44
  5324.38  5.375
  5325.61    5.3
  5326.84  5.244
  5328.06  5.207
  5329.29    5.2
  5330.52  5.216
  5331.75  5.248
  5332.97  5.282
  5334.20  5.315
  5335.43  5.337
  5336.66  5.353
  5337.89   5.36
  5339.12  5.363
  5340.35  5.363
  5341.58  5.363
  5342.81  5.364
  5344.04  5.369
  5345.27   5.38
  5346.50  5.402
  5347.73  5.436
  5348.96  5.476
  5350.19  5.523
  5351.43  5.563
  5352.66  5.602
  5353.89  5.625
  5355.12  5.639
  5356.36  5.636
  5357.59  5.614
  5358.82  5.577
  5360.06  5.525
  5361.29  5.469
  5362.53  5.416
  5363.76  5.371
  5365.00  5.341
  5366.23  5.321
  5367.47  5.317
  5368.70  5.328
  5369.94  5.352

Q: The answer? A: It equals 1.0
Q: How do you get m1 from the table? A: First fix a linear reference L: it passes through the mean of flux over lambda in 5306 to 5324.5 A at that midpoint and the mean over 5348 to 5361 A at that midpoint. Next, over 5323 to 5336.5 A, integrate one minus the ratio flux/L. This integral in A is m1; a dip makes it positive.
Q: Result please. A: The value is 0.6 A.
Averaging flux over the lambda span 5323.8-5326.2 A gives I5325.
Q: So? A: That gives 5.33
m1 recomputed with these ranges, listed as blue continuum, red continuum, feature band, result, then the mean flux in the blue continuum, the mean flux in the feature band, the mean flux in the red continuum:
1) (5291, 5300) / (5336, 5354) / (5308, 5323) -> -0.3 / 5.4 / 5.53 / 5.43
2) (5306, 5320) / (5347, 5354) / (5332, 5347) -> 0.5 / 5.53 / 5.35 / 5.53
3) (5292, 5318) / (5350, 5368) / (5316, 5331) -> 0.2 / 5.46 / 5.4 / 5.5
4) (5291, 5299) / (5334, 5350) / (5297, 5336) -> -0.2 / 5.41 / 5.42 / 5.38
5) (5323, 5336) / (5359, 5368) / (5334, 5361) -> -0.6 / 5.28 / 5.47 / 5.4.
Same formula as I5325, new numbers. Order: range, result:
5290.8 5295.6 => 5.46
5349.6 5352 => 5.52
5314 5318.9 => 5.56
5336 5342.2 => 5.36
